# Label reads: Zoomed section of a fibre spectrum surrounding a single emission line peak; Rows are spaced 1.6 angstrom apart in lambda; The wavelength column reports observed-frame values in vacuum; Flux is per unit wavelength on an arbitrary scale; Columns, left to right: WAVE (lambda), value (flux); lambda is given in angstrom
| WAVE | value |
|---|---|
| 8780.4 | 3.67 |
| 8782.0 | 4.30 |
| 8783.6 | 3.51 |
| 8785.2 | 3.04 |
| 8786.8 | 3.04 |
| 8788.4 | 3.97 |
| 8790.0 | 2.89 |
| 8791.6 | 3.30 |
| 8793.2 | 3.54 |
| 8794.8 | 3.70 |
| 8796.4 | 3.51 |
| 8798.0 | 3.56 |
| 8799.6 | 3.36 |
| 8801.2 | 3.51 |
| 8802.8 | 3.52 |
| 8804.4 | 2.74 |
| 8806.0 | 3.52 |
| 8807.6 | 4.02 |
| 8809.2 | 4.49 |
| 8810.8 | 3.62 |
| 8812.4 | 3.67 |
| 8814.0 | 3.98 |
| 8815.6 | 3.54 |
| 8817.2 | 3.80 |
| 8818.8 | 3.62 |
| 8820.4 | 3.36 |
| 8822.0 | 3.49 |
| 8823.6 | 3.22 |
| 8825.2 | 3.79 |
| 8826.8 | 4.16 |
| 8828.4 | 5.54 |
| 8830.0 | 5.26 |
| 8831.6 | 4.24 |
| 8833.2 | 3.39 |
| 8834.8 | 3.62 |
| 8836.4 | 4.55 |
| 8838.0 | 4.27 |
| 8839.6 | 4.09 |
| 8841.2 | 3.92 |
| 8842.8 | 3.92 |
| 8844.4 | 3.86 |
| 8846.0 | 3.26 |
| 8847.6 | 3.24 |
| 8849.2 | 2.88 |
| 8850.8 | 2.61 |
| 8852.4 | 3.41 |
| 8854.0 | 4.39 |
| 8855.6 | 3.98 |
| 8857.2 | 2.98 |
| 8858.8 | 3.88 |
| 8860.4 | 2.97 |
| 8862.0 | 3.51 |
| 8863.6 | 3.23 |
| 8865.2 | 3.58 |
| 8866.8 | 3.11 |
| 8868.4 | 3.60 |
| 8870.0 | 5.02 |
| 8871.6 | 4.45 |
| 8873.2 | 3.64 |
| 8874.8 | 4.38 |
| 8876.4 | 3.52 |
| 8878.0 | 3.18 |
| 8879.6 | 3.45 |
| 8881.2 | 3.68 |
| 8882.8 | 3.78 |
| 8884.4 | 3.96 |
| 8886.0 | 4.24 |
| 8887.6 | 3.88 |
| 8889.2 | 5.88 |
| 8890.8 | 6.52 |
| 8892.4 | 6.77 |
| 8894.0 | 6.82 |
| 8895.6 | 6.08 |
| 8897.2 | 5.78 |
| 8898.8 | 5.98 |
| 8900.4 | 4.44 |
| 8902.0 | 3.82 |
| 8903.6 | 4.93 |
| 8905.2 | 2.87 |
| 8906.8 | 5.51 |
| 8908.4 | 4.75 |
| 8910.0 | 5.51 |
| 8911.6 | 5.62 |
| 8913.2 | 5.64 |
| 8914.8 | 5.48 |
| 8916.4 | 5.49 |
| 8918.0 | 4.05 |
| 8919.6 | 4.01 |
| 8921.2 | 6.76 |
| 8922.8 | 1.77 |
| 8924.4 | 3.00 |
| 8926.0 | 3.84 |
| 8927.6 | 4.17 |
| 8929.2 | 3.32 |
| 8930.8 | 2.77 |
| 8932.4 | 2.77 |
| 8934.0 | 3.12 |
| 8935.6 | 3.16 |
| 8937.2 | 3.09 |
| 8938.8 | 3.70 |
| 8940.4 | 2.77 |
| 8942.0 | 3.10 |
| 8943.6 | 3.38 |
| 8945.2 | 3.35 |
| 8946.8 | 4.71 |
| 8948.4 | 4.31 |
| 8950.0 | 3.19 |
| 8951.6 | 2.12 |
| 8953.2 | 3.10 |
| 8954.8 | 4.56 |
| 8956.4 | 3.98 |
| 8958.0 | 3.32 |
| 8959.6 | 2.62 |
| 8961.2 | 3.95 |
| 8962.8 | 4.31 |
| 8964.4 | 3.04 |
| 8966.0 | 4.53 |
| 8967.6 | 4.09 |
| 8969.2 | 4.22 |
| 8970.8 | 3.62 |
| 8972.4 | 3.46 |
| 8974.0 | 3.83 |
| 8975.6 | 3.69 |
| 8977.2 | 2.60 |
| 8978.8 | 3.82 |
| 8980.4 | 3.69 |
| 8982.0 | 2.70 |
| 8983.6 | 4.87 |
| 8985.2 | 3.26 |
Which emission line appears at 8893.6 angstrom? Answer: [S II] 6716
